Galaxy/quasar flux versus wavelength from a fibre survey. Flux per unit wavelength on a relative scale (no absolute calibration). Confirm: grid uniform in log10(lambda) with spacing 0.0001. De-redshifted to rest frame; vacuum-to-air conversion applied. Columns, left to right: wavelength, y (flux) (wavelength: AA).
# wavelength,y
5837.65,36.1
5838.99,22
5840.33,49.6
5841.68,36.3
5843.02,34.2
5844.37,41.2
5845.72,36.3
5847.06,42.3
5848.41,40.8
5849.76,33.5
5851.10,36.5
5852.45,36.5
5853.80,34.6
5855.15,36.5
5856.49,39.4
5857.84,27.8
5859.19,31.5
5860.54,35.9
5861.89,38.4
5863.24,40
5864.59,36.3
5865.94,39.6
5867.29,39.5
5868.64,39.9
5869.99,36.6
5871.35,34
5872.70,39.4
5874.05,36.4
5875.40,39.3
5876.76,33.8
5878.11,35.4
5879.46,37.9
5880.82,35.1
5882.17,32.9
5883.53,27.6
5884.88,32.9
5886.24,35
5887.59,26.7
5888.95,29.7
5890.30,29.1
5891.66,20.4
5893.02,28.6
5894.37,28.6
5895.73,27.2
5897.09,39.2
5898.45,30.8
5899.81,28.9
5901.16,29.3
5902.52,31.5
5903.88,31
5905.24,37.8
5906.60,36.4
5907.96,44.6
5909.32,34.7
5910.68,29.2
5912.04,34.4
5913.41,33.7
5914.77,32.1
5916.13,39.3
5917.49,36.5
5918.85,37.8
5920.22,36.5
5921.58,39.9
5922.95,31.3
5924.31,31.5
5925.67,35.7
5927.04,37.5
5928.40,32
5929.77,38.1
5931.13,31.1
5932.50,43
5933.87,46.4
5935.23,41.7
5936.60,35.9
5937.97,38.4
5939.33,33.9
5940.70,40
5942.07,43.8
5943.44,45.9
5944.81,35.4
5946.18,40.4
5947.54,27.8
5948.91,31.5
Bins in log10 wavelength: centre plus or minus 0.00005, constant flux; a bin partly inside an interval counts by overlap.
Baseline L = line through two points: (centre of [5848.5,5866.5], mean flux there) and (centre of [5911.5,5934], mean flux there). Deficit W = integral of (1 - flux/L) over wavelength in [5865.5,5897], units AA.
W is 2.3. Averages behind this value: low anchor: 36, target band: 33.3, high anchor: 36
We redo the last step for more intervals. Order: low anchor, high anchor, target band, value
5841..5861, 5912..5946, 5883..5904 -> 4.0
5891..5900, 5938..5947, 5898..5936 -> -1.8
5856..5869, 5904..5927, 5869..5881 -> 0.0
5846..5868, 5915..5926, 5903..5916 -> 0.4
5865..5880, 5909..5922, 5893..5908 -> 1.5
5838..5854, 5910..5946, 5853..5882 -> 0.4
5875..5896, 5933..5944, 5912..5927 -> 0.7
